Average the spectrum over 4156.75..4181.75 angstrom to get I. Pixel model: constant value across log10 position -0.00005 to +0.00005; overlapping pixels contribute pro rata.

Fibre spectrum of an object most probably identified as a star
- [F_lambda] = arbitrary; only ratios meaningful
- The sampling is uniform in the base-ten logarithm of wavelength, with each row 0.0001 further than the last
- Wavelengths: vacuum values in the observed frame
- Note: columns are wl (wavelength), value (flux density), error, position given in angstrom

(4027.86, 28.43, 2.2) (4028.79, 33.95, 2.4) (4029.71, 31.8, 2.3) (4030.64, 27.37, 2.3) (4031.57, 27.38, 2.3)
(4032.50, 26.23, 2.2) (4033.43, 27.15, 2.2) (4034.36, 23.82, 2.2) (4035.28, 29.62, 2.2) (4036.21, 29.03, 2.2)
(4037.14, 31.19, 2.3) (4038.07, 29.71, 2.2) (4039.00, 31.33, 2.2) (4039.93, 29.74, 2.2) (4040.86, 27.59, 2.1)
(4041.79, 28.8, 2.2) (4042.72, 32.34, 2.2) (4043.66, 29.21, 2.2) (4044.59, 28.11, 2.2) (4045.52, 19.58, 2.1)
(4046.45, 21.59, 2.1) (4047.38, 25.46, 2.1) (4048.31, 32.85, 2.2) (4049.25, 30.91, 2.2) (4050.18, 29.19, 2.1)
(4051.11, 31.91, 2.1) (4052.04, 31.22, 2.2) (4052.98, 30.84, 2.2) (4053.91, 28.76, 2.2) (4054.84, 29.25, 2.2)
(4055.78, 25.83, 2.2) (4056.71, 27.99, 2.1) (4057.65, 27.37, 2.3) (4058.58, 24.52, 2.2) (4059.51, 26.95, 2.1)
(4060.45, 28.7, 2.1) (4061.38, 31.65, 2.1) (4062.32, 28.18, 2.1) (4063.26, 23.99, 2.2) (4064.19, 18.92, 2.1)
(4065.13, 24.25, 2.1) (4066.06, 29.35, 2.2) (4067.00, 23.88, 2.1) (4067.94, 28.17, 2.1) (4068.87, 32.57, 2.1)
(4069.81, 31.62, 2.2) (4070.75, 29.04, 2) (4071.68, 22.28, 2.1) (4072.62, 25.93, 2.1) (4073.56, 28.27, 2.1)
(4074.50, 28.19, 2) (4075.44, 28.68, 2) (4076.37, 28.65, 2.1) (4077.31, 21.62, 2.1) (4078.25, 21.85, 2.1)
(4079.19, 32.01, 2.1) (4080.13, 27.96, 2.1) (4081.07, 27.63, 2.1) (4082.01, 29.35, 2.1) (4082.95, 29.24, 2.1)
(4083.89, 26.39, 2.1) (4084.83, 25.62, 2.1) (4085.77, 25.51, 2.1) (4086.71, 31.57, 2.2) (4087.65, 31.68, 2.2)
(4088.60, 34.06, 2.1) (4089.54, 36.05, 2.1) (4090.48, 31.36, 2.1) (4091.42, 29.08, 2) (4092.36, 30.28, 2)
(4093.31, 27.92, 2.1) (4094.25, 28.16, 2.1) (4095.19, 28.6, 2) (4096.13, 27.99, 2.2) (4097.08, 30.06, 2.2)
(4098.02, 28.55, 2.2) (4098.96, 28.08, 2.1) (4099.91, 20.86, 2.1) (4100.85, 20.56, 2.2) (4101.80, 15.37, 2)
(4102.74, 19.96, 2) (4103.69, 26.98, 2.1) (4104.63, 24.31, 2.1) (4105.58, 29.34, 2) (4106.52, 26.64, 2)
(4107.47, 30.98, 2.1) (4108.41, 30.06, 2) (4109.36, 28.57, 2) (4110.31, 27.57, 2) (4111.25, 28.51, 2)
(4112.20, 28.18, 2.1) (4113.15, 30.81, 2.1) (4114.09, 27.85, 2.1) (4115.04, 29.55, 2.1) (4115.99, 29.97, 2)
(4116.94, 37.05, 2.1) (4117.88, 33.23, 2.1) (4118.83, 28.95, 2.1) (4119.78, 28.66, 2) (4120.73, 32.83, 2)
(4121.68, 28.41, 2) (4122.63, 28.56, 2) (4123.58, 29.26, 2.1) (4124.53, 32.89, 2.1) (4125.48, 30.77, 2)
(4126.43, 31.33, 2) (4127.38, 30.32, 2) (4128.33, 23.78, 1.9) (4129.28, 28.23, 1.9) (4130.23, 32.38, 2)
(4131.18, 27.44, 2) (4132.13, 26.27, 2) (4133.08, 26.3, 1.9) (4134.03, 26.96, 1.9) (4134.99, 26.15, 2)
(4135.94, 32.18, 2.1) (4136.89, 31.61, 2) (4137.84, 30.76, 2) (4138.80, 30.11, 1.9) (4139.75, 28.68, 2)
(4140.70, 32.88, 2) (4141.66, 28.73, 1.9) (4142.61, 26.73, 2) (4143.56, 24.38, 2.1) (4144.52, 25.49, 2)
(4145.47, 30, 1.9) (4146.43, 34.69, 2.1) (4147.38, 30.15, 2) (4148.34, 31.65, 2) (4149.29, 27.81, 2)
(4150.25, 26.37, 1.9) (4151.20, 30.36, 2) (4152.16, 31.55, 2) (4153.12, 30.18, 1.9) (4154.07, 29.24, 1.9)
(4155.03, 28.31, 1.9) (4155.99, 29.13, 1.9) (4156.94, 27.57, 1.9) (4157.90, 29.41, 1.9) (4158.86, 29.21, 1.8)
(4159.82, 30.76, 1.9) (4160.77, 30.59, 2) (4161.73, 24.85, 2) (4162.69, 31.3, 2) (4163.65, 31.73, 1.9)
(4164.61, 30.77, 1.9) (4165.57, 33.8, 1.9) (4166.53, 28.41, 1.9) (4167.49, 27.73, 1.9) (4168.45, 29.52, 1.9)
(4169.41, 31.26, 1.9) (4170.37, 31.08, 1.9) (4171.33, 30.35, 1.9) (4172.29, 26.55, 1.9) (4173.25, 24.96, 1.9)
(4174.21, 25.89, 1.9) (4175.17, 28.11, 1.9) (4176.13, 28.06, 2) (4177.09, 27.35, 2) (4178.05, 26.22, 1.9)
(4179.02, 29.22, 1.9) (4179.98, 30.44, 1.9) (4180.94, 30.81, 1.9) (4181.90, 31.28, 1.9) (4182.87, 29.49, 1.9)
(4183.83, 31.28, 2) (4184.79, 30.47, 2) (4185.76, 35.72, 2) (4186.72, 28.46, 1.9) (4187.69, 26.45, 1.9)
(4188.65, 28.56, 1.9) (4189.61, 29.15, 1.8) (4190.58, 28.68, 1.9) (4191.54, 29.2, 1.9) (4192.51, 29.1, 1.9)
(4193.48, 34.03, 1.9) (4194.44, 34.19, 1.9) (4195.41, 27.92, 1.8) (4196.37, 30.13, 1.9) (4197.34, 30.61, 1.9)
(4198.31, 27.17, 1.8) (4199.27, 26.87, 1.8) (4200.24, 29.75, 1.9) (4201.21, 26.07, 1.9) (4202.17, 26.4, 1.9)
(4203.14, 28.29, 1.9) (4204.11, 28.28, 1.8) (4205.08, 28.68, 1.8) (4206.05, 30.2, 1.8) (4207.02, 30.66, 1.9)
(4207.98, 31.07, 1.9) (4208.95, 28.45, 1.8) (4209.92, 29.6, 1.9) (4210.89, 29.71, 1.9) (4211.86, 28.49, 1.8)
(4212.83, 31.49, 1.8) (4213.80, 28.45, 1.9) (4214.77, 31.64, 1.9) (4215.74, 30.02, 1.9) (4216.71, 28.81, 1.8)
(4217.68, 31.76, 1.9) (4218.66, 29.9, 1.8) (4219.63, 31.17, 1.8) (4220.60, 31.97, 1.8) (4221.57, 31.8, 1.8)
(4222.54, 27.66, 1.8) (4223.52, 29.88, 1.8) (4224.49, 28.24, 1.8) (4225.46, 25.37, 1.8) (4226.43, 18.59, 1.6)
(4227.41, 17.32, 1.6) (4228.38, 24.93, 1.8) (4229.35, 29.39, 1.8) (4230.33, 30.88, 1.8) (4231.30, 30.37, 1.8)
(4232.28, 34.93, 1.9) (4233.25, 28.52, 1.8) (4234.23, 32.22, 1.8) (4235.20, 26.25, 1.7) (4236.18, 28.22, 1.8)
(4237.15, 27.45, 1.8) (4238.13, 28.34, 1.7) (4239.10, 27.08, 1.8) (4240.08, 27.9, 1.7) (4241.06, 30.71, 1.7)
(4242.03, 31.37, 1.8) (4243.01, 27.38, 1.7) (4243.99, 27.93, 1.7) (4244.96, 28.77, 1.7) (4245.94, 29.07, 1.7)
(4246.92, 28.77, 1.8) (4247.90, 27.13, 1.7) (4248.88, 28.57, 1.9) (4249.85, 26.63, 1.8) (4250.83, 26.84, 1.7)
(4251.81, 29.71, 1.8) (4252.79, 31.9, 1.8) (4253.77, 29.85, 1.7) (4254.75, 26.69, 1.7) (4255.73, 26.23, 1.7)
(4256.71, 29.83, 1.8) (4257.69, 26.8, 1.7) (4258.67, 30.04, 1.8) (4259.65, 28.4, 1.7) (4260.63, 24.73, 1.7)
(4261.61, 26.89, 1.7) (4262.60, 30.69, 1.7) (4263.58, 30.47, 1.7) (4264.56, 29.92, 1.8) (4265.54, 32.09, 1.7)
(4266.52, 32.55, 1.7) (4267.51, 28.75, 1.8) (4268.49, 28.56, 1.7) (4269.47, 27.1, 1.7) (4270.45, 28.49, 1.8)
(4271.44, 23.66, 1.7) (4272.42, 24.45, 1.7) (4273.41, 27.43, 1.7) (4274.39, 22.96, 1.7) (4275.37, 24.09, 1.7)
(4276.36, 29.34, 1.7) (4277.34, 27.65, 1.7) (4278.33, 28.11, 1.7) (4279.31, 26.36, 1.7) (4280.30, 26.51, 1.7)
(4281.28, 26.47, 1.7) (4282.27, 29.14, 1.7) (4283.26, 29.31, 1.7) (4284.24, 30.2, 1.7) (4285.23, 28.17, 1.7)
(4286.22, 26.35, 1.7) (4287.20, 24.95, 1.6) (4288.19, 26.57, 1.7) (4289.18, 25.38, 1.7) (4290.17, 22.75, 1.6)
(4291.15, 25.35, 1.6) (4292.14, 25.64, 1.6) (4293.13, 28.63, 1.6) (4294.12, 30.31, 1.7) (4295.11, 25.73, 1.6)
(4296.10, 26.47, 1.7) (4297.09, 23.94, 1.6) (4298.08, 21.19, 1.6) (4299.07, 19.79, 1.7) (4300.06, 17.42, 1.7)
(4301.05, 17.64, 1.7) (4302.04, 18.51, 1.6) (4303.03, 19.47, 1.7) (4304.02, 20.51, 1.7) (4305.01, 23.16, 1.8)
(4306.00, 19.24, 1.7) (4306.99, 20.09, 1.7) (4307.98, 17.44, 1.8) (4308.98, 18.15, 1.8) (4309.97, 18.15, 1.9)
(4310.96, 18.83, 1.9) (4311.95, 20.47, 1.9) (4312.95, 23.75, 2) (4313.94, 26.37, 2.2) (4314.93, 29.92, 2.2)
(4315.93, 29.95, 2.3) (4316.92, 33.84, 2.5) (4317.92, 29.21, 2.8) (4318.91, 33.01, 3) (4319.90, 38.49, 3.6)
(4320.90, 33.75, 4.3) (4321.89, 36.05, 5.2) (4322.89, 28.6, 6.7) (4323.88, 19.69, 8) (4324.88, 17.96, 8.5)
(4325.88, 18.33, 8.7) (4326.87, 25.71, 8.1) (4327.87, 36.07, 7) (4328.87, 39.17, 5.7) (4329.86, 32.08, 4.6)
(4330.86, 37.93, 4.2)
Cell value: 29.1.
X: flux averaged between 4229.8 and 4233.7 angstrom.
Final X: 31.2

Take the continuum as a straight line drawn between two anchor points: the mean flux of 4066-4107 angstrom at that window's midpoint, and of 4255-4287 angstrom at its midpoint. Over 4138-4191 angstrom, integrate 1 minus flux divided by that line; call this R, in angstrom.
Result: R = -3.2 angstrom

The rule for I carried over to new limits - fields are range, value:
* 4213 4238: 28.7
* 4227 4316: 26.4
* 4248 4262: 28.1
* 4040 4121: 28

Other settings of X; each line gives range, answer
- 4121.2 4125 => 29.8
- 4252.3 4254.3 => 30.8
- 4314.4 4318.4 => 30.7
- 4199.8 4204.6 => 27.7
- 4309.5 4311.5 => 18.6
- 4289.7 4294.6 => 26.6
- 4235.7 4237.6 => 27.9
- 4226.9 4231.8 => 26.5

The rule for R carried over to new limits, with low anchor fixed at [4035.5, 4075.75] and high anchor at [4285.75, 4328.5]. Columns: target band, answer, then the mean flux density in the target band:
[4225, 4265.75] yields -4.21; 28.2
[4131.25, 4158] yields -2.15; 29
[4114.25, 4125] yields -1.41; 30.7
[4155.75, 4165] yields -0.99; 29.5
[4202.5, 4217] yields -1.97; 29.6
